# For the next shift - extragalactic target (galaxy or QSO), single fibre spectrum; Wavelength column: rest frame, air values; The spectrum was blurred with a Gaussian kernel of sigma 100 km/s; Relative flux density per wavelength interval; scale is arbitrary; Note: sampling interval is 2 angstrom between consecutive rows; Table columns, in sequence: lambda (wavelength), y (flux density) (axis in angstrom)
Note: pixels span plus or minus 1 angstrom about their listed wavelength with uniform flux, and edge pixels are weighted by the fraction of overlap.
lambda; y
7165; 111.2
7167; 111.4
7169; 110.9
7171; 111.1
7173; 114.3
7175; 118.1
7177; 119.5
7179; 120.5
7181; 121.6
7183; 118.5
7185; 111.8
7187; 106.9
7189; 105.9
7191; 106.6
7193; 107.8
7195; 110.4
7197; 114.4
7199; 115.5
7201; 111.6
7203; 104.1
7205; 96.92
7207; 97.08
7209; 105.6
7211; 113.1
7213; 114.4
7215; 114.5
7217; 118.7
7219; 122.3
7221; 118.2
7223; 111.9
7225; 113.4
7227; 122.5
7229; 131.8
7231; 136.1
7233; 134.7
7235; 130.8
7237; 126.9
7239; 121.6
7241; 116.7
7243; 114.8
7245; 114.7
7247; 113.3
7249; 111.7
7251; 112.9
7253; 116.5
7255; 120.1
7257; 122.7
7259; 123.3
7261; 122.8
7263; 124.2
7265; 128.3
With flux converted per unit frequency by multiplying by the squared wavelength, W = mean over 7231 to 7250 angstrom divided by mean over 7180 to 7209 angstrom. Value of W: 1.13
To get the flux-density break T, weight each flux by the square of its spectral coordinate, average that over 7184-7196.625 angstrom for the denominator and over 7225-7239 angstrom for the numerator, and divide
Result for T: 1.20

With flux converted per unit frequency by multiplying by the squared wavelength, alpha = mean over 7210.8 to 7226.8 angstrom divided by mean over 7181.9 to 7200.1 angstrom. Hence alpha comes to 1.1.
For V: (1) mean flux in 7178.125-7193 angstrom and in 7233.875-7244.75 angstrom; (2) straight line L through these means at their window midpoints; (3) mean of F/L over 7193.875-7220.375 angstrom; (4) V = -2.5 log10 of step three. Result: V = 0.05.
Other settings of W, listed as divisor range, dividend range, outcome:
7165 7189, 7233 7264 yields 1.07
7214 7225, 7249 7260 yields 1.02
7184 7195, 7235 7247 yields 1.12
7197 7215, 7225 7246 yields 1.16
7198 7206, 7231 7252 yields 1.14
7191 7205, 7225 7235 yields 1.19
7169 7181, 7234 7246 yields 1.06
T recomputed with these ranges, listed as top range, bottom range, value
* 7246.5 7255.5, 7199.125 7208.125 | 1.12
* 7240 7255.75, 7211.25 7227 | 1.00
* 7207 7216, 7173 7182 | 0.93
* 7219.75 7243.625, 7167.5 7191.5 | 1.10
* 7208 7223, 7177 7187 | 0.99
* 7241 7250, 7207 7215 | 1.05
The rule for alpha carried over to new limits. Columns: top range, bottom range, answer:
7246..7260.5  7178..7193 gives 1.06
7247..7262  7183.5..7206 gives 1.11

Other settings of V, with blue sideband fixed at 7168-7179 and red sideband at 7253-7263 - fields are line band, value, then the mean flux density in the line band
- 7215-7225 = 0.02 mag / 117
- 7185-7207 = 0.09 mag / 108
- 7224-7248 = -0.03 mag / 123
